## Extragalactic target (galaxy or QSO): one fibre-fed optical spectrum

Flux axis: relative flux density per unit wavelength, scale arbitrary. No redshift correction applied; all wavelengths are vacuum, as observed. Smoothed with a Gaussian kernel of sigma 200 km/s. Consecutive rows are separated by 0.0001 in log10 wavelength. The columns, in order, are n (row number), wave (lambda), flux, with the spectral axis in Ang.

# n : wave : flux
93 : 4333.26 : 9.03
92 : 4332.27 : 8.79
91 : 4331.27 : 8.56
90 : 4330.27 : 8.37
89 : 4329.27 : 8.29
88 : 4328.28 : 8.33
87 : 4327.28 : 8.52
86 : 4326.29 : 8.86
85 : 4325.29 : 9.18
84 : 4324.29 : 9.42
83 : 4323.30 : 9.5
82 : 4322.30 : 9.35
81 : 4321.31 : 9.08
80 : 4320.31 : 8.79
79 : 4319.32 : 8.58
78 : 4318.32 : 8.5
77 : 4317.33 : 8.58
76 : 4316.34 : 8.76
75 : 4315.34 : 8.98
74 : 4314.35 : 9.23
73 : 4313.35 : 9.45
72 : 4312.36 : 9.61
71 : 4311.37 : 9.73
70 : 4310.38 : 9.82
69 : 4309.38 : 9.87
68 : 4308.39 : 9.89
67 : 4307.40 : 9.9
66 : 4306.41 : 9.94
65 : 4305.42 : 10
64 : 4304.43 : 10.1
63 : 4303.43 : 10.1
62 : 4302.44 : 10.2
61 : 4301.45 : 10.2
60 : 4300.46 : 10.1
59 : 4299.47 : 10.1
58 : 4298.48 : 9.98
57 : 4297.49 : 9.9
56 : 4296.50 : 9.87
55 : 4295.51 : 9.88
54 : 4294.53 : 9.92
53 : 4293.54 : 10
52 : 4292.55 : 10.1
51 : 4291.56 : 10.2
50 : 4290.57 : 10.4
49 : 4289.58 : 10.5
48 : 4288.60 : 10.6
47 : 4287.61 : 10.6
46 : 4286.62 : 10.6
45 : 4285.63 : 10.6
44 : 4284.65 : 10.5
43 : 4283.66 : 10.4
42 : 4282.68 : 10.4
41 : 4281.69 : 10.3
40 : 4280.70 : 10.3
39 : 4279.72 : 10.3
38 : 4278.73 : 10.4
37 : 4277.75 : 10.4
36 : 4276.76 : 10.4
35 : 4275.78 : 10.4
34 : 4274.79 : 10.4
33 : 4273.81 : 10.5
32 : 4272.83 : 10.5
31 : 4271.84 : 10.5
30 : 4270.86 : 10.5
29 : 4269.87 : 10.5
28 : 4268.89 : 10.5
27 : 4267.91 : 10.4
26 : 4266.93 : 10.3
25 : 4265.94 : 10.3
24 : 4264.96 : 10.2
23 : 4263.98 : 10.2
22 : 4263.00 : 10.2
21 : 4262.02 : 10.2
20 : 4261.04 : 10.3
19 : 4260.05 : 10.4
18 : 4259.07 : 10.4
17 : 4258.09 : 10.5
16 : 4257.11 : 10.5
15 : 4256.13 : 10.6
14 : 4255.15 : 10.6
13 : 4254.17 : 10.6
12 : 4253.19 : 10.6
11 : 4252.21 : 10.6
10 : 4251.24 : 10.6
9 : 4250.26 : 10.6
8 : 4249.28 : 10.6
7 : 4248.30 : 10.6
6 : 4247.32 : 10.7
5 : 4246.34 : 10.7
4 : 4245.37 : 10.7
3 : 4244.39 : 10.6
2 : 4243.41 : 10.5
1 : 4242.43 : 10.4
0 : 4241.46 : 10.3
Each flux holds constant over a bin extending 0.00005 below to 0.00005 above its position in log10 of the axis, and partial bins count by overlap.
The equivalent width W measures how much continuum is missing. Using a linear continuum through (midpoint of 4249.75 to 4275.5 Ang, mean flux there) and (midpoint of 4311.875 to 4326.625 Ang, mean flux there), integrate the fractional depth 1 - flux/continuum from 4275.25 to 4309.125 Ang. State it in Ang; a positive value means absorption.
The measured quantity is -1.7 Ang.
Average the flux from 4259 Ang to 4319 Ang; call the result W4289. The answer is 10.1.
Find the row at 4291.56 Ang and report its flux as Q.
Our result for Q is 10.2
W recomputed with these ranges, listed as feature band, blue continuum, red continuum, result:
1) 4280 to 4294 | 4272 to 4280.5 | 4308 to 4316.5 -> -0.3 Ang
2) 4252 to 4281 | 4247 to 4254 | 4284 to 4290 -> 0.5 Ang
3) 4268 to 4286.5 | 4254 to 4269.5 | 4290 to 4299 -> -0.4 Ang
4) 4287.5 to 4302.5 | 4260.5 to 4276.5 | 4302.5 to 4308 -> 0.0 Ang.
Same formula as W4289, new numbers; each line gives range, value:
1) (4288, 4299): 10.1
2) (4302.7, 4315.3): 9.78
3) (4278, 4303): 10.3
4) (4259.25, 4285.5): 10.4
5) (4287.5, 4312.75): 10.1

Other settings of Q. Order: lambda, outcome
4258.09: 10.5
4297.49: 9.9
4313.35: 9.45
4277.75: 10.4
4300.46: 10.1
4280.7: 10.3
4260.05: 10.4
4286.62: 10.6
